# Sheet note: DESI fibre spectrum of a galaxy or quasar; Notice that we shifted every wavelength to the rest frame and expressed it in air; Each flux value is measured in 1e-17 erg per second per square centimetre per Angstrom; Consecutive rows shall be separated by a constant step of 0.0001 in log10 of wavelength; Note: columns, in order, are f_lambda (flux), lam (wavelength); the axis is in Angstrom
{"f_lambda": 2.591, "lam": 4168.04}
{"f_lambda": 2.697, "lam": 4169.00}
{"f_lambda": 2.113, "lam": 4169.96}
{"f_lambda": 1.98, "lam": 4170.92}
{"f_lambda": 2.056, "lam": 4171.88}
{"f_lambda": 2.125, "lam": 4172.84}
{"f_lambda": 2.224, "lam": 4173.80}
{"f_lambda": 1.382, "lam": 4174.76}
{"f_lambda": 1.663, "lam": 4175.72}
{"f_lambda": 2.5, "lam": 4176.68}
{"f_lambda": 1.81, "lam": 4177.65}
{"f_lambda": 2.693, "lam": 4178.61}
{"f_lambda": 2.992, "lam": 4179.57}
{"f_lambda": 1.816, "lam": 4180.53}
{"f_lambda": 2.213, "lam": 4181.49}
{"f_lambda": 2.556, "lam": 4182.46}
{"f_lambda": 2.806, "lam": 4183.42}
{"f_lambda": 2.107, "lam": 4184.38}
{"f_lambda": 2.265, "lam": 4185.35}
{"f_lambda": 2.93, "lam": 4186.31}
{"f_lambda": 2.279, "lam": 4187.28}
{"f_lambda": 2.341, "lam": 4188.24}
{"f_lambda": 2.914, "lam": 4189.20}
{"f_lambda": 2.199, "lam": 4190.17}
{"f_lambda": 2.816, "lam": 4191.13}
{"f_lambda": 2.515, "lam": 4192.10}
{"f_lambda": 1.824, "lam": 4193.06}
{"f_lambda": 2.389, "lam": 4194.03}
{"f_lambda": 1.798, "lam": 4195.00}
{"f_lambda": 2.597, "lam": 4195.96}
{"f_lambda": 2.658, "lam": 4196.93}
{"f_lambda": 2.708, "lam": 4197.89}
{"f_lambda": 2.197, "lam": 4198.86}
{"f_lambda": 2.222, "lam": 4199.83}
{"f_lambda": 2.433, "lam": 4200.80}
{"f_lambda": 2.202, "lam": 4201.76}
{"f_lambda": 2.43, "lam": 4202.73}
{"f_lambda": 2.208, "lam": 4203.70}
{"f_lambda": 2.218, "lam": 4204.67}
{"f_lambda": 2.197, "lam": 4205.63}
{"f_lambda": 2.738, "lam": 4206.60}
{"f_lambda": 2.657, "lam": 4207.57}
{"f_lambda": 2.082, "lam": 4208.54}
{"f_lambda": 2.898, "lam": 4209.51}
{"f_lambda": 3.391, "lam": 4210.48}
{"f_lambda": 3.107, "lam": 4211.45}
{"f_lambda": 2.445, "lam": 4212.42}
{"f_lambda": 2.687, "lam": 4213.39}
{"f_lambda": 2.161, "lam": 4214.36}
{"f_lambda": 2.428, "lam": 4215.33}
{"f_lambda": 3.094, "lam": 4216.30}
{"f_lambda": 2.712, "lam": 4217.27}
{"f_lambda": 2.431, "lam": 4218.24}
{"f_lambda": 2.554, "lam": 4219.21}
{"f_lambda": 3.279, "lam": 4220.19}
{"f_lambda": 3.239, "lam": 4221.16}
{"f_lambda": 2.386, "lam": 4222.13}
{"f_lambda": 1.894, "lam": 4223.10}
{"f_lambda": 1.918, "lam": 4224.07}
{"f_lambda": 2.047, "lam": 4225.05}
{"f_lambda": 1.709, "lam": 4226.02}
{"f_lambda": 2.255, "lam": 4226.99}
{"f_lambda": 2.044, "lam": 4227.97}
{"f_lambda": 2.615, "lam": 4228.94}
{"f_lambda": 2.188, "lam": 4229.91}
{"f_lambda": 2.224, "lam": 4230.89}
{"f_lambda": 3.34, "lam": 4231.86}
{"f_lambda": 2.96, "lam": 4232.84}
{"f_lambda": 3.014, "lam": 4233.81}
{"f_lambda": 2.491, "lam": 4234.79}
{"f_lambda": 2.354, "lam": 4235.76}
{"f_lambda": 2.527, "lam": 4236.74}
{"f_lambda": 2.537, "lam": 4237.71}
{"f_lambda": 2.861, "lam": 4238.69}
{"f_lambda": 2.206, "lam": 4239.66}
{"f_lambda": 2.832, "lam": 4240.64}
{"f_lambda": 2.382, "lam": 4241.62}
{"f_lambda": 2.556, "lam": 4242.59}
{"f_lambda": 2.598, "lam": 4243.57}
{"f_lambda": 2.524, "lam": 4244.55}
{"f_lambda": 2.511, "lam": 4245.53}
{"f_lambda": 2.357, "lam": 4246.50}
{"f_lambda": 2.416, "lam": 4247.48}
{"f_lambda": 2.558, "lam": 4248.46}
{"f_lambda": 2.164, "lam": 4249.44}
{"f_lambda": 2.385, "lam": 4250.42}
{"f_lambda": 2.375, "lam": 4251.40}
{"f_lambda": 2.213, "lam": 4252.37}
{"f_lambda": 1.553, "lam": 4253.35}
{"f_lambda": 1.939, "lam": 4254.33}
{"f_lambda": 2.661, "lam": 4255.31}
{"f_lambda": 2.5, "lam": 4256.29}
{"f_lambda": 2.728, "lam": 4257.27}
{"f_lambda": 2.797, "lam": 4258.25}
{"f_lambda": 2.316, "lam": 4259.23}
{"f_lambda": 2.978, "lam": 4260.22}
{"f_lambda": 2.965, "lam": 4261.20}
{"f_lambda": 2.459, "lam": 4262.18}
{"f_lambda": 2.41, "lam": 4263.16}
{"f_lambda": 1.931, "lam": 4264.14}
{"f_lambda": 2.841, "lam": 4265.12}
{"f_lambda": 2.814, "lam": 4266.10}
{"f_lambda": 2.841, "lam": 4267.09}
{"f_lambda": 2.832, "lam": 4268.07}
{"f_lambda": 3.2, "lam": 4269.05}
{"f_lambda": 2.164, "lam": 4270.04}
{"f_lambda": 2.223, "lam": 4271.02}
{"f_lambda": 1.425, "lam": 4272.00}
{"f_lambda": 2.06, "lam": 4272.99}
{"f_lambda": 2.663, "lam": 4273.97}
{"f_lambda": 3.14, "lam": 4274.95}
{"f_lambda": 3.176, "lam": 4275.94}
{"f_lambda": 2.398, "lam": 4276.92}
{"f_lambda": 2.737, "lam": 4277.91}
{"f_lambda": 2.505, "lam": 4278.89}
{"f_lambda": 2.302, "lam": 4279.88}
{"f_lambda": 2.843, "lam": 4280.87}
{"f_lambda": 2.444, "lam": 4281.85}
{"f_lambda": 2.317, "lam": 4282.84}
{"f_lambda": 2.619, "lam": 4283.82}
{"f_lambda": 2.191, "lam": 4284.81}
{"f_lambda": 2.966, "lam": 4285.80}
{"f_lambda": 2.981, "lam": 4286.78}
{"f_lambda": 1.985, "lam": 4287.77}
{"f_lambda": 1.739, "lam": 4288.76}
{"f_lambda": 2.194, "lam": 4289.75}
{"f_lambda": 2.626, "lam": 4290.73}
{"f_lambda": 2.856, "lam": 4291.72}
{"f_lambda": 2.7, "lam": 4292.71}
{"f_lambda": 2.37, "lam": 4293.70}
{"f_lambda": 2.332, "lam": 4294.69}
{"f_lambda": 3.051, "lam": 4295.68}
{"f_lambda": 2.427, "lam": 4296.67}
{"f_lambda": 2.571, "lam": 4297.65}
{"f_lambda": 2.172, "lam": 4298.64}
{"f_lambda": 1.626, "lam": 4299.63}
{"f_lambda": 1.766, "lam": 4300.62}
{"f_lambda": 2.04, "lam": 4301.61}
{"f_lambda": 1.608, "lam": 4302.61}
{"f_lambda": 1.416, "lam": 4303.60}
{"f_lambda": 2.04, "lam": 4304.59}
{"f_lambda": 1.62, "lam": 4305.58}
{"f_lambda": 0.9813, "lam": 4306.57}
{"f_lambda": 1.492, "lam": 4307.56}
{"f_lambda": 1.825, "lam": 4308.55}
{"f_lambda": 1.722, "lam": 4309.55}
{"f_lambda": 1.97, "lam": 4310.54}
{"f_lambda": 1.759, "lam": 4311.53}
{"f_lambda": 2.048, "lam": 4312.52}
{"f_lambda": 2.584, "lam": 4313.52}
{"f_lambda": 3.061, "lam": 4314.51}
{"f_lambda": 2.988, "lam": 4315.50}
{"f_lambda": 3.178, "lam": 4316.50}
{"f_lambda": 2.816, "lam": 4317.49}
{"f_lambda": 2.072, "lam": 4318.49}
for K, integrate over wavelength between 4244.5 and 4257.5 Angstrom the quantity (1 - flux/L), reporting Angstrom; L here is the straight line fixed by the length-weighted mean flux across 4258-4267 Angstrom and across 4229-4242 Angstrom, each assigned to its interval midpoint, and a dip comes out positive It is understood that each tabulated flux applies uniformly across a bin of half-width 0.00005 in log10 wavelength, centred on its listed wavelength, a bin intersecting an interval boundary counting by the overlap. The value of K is 1.4 Angstrom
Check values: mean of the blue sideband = 2.61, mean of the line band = 2.34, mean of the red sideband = 2.62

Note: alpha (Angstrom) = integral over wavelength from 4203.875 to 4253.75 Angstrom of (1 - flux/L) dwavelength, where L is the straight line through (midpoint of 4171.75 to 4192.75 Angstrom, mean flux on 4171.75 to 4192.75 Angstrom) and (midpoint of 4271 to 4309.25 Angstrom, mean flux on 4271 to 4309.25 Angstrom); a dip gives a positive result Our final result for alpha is -4.2 Angstrom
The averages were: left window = 2.33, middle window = 2.5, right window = 2.26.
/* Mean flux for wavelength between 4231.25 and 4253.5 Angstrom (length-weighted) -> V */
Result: 2.52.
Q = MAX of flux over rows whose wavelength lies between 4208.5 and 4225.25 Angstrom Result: 3.391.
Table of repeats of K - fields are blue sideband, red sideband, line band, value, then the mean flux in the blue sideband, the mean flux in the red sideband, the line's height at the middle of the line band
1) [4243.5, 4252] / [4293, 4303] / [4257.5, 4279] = -2.3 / 2.42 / 2.21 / 2.34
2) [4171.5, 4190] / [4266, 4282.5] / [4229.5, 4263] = -0.4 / 2.3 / 2.57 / 2.49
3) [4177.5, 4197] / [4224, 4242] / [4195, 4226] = -0.8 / 2.41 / 2.46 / 2.44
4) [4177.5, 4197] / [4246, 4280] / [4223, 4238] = 0.4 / 2.41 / 2.49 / 2.46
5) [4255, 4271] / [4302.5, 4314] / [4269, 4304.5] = -3.2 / 2.64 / 1.76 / 2.18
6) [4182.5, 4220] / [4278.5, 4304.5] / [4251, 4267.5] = -0.7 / 2.5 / 2.33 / 2.39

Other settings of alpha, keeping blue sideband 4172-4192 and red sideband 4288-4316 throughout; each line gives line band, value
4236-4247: -1.5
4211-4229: -1.6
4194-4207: -0.3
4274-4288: -3.0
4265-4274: -1.2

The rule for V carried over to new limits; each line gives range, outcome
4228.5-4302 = 2.49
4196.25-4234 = 2.51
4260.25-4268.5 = 2.66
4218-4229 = 2.35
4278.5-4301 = 2.42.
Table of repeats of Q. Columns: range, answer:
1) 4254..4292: 3.2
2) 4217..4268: 3.34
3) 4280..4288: 2.981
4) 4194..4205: 2.708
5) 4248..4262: 2.978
